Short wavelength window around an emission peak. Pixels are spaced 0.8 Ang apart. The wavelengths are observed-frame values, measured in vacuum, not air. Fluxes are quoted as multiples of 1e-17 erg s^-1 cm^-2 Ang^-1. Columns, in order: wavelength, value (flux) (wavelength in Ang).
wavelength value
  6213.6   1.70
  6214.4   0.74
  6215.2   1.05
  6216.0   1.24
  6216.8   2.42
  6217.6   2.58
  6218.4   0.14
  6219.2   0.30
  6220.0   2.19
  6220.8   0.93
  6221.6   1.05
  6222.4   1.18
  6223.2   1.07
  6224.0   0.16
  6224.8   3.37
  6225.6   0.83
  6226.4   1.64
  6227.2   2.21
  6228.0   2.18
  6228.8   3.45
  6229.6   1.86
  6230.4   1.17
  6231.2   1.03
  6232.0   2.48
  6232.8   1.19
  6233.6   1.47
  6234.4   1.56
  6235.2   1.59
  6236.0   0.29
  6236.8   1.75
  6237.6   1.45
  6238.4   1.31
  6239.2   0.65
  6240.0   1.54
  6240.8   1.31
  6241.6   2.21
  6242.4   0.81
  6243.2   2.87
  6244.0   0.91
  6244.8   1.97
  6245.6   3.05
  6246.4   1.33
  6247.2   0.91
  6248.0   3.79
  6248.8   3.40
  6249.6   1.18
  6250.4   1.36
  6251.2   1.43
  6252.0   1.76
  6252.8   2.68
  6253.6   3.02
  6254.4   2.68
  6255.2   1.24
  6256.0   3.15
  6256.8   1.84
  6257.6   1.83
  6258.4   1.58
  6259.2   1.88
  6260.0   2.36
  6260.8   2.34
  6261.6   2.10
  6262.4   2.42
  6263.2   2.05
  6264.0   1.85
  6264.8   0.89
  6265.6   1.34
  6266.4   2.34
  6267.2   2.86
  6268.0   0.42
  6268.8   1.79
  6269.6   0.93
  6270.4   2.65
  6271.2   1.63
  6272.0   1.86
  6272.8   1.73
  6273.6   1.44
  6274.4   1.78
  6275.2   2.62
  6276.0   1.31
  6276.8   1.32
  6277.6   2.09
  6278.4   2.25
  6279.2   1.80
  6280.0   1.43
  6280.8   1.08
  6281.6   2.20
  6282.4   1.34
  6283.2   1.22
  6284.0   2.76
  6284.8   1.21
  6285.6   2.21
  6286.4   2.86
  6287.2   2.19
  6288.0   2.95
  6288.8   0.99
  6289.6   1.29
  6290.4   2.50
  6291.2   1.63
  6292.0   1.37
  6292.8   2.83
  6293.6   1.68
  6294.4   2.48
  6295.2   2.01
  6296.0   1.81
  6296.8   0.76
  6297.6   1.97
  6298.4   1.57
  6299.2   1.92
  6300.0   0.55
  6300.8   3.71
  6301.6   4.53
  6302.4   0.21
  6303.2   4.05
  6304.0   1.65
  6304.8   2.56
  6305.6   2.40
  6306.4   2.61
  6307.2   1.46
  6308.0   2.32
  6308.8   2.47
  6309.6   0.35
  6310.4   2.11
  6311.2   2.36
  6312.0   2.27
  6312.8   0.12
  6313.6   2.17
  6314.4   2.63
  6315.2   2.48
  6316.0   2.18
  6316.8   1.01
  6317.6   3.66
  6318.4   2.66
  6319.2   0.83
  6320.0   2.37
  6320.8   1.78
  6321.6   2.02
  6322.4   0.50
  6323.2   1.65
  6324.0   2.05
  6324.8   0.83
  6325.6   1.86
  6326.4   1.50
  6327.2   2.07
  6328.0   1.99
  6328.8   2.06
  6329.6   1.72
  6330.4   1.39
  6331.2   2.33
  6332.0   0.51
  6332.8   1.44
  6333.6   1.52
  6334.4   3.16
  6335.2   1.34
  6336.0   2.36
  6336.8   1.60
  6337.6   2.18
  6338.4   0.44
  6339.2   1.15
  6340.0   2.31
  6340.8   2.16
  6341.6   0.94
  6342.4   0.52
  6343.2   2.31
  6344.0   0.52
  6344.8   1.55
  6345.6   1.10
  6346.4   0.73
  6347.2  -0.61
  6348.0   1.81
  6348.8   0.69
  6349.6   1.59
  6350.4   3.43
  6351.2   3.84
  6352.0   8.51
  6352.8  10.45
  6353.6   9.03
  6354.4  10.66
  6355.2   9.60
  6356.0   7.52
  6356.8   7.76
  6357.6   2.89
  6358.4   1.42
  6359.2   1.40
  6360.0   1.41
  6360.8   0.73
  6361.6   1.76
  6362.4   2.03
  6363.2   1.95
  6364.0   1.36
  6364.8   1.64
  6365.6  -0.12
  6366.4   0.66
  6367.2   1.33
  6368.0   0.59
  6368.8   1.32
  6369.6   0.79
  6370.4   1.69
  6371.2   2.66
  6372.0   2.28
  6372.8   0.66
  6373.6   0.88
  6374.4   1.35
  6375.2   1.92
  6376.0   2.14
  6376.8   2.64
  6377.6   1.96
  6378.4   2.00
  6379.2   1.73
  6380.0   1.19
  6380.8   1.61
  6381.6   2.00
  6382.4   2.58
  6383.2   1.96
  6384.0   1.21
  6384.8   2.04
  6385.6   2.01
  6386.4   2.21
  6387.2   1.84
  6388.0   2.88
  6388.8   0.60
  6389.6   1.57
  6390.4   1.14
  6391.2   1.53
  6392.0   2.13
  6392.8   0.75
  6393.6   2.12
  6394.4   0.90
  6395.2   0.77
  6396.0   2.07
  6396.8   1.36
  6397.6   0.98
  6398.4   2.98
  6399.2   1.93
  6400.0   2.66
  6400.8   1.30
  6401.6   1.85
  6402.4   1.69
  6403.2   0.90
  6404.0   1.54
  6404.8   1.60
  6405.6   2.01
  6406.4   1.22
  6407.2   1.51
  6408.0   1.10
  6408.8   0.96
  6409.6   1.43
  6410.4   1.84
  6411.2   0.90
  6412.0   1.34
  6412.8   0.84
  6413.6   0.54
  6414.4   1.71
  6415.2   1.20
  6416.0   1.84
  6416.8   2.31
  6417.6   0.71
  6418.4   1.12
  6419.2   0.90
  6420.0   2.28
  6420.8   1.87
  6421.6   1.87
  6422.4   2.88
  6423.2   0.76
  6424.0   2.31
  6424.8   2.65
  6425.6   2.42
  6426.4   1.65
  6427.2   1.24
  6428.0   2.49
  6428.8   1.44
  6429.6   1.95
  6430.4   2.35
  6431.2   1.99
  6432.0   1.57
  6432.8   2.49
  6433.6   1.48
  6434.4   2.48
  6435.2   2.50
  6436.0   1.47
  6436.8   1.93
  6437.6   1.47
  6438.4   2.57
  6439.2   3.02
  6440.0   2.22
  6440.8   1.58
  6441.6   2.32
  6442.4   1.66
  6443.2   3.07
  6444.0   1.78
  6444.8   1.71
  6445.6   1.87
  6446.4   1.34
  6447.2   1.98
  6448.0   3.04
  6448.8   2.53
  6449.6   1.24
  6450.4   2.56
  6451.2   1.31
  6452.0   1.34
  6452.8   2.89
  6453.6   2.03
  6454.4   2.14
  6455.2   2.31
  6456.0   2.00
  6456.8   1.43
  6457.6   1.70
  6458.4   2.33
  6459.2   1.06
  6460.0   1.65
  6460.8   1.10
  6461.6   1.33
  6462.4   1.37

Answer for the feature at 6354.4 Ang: Hbeta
